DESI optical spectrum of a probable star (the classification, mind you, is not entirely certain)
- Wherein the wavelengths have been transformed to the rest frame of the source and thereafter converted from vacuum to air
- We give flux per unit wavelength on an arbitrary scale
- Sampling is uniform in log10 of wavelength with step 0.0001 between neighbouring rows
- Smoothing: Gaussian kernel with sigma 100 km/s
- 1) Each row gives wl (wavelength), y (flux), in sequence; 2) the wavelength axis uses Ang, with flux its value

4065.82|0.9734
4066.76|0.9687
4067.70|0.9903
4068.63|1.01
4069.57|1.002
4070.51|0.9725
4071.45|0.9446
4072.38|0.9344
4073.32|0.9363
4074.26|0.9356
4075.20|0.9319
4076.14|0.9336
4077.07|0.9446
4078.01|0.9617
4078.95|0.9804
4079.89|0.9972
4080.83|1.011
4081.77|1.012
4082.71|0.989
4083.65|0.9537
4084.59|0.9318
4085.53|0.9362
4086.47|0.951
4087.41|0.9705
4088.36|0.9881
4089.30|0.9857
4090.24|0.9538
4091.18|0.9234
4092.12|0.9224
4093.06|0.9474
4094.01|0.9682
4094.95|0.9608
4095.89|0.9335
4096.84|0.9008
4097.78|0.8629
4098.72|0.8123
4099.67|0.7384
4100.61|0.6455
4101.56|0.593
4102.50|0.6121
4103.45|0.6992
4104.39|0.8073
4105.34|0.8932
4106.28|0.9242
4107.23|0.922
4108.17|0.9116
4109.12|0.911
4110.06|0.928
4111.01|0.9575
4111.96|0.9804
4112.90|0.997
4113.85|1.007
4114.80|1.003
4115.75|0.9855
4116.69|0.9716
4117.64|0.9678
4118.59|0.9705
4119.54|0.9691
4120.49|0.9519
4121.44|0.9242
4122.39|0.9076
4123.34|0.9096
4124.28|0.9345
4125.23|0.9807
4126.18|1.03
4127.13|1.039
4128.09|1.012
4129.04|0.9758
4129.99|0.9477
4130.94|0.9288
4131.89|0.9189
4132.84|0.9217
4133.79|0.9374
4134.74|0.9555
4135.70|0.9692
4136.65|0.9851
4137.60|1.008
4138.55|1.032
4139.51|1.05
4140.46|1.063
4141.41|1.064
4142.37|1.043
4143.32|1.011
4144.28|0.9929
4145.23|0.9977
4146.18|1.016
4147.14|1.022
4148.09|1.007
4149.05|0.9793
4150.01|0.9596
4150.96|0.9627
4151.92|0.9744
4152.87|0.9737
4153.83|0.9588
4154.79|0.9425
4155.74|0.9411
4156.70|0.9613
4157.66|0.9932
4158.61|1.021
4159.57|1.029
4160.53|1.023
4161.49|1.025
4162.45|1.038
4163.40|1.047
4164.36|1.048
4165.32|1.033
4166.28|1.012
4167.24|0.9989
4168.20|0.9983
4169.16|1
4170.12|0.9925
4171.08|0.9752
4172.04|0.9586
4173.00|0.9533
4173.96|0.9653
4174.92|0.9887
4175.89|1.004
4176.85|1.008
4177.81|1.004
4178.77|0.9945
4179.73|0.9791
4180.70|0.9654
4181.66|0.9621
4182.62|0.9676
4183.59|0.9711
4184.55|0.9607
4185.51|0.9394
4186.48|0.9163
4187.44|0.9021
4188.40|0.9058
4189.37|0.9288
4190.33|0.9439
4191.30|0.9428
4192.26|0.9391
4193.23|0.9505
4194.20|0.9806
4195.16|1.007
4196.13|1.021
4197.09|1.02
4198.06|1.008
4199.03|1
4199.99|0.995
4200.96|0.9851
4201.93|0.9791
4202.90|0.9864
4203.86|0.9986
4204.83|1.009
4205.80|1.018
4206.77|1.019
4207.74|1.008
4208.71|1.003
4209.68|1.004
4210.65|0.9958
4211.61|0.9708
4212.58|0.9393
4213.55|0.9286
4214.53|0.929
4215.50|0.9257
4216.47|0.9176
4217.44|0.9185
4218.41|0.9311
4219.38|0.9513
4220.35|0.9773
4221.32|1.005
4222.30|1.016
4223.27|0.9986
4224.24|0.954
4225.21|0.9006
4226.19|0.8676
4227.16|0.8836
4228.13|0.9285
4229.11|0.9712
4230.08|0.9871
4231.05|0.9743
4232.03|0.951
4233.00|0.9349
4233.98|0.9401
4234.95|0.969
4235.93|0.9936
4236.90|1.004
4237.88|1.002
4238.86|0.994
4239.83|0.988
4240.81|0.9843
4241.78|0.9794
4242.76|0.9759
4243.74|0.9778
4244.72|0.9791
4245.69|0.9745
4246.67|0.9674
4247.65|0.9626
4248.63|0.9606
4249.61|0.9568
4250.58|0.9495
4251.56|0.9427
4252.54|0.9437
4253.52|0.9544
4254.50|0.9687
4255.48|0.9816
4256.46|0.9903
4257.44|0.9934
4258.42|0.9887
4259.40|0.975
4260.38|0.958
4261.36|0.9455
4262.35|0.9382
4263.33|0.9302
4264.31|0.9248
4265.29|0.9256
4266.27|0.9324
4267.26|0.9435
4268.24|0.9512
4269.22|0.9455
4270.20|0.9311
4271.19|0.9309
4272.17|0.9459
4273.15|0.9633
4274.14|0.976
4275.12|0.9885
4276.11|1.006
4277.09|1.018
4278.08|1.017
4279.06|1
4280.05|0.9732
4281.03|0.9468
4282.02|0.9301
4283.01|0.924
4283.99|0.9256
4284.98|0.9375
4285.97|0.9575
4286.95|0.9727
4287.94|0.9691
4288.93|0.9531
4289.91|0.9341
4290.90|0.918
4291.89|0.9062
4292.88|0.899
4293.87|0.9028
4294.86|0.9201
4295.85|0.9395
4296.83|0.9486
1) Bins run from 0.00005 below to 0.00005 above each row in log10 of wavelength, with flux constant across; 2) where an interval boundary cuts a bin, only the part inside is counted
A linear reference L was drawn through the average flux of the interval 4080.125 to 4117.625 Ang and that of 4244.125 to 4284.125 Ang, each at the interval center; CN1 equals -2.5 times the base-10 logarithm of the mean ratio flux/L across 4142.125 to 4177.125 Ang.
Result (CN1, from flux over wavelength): -0.08 mag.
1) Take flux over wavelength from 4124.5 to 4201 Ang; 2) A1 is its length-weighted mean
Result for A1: 0.986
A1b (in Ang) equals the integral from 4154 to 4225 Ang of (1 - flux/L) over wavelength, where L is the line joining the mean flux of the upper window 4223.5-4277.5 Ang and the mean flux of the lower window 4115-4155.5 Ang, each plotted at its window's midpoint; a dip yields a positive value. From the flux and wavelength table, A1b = -0.6 Ang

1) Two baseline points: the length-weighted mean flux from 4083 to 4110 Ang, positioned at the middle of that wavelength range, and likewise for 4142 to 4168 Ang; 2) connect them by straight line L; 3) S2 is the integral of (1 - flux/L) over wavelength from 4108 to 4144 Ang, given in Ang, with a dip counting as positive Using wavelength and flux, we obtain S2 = -1.4 Ang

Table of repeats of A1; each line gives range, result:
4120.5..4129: 0.967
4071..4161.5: 0.949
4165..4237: 0.97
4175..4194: 0.958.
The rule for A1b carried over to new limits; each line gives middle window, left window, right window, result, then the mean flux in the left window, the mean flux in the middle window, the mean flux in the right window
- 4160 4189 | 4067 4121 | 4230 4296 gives -1.3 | 0.925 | 0.984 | 0.959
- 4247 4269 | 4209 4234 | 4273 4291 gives 0.1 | 0.951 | 0.955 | 0.965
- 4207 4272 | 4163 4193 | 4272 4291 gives 0.6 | 0.974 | 0.96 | 0.964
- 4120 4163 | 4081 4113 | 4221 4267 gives -3.3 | 0.895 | 0.985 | 0.962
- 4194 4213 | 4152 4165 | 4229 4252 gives -0.3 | 1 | 0.998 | 0.972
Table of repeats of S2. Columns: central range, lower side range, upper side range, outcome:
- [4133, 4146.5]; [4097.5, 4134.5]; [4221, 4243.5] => -1.3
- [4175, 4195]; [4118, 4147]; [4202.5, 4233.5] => 0.2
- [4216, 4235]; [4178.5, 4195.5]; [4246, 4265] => 0.2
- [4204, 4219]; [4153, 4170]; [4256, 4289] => 0.2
